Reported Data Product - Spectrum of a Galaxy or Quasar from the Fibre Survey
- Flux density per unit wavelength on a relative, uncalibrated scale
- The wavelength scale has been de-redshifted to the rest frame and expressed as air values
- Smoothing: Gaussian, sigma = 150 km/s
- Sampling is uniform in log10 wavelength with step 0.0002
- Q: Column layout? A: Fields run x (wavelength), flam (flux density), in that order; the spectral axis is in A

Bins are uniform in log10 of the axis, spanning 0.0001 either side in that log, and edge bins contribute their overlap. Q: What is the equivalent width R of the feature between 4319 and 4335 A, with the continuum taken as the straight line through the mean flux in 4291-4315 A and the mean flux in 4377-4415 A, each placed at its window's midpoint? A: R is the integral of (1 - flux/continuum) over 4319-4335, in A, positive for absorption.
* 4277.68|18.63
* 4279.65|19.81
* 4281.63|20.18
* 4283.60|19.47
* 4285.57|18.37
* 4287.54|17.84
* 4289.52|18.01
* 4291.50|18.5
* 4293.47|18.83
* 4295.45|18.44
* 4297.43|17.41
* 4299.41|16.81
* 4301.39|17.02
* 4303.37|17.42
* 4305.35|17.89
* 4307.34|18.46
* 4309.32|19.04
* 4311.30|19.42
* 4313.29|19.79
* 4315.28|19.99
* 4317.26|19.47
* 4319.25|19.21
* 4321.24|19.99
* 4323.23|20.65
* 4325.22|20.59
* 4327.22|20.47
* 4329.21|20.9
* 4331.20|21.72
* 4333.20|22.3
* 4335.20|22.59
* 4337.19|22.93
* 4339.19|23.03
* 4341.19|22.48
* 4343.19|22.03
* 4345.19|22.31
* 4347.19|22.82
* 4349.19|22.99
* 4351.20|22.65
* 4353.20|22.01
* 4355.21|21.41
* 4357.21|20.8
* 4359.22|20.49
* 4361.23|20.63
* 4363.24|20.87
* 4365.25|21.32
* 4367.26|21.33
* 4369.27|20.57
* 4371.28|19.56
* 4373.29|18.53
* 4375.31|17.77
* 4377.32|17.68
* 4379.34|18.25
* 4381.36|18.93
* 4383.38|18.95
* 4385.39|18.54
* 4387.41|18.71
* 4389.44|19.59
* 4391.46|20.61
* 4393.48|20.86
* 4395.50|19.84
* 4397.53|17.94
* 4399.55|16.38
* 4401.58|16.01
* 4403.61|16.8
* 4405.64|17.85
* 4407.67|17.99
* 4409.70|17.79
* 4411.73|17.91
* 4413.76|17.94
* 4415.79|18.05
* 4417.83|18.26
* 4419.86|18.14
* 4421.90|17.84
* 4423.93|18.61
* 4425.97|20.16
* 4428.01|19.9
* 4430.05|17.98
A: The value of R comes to -2.3 A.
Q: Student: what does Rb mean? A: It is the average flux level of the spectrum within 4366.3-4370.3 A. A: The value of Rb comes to 21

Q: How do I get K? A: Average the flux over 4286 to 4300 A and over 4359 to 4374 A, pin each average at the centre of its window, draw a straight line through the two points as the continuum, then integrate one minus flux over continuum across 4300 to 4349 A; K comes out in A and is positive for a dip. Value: -3.7 A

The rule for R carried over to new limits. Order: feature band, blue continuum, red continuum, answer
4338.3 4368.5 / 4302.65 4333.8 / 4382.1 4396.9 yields -3.2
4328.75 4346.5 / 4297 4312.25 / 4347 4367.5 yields -1.9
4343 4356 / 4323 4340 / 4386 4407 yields -1.0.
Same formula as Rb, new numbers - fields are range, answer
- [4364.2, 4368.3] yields 21.3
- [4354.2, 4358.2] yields 21.1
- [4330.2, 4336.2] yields 22.2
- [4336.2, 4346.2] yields 22.6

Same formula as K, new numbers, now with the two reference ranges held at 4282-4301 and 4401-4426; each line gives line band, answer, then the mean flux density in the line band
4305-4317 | -0.7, 19.2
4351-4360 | -1.7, 21.4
